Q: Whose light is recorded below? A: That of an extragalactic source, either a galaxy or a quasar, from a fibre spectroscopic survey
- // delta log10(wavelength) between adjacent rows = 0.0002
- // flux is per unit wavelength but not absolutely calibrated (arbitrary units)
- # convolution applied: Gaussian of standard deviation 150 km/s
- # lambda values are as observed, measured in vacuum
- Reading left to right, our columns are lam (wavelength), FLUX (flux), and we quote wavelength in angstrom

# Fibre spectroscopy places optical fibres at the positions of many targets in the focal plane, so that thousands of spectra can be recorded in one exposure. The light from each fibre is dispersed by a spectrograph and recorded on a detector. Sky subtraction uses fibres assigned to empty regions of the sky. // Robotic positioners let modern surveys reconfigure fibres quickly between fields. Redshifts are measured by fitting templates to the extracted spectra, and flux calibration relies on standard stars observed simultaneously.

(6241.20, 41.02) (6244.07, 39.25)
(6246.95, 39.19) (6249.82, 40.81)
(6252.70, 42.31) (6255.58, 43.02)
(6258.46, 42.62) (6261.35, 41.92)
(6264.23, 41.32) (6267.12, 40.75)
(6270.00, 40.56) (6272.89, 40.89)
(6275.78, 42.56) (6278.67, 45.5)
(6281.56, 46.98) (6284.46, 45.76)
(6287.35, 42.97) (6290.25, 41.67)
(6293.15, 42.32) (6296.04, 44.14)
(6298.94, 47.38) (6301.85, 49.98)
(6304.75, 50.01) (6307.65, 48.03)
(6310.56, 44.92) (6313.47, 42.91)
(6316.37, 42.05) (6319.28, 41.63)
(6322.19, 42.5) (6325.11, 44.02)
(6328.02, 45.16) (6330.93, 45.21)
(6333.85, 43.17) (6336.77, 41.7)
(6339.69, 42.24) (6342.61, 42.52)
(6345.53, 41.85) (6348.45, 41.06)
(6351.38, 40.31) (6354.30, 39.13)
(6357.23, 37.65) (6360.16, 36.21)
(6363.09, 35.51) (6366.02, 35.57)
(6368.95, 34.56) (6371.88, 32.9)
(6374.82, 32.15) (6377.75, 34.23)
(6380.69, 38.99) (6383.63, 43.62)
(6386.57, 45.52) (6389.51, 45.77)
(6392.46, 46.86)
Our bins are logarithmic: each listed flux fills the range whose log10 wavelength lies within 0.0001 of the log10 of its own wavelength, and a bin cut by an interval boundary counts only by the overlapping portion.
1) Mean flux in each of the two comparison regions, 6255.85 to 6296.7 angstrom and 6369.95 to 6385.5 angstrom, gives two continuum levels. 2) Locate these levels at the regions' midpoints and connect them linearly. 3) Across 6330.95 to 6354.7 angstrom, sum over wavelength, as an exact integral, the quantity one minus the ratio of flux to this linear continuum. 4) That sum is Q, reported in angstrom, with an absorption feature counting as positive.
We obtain -1.9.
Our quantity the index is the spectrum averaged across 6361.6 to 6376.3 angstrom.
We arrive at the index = 34.2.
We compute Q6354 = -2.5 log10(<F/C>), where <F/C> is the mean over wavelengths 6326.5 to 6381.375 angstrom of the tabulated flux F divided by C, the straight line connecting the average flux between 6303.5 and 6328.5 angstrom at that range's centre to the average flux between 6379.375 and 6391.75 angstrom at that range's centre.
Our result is 0.13 mag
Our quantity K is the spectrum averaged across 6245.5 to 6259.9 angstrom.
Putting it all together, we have 41.6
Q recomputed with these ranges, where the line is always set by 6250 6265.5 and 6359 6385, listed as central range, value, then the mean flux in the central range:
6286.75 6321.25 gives -4.6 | 44.8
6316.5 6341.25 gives -3.1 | 43.1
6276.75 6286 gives -1.1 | 45.9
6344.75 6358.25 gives -1.1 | 40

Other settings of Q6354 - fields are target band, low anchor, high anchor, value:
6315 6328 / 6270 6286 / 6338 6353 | -0.01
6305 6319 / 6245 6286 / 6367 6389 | -0.11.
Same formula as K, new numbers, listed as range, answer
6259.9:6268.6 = 41.3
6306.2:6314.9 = 45.3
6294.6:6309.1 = 47.9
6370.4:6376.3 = 32.6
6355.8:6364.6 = 36.4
